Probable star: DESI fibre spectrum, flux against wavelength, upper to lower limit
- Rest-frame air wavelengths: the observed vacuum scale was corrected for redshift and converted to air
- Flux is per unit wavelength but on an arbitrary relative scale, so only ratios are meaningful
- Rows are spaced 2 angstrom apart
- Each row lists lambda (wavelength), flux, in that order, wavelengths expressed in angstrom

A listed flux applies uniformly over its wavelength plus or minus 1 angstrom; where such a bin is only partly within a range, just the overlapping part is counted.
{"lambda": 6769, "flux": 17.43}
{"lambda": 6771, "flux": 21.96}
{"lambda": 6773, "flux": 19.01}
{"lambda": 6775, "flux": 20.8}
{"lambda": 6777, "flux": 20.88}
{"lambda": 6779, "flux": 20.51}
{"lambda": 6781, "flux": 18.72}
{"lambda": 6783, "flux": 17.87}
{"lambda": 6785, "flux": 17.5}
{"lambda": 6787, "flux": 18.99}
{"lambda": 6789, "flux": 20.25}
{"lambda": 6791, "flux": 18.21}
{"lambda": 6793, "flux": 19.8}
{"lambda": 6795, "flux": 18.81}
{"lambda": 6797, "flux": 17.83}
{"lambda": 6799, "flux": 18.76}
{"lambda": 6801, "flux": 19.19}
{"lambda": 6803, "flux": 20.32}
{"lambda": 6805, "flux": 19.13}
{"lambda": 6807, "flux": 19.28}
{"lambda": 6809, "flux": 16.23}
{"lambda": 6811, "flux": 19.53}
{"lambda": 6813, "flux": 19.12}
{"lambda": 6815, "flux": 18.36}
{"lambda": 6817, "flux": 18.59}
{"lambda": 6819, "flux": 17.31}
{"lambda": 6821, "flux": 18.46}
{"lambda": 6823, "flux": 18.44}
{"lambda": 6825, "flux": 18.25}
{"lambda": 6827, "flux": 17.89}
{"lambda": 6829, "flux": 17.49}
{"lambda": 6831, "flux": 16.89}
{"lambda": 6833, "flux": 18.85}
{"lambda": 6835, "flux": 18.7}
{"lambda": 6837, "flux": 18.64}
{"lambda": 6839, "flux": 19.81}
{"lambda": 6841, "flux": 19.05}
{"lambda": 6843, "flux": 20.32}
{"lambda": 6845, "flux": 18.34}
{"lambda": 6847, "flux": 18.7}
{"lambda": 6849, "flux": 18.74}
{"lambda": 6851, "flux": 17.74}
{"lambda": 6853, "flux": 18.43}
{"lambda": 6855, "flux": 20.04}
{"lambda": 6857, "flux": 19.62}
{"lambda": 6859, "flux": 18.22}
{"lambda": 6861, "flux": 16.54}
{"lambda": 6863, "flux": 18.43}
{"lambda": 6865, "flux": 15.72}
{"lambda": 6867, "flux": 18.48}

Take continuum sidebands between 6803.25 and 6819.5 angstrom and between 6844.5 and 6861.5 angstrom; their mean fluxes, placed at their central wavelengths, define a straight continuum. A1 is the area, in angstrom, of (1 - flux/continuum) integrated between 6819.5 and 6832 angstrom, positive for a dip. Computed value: 0.5 angstrom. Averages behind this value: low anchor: 18.6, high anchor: 18.5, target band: 17.9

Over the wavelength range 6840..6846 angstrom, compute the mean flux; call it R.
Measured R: 19.2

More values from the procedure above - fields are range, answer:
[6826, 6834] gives 17.8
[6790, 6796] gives 18.9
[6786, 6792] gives 19.2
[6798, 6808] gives 19.3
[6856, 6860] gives 18.9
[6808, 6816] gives 18.3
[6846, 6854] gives 18.4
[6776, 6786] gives 19.1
